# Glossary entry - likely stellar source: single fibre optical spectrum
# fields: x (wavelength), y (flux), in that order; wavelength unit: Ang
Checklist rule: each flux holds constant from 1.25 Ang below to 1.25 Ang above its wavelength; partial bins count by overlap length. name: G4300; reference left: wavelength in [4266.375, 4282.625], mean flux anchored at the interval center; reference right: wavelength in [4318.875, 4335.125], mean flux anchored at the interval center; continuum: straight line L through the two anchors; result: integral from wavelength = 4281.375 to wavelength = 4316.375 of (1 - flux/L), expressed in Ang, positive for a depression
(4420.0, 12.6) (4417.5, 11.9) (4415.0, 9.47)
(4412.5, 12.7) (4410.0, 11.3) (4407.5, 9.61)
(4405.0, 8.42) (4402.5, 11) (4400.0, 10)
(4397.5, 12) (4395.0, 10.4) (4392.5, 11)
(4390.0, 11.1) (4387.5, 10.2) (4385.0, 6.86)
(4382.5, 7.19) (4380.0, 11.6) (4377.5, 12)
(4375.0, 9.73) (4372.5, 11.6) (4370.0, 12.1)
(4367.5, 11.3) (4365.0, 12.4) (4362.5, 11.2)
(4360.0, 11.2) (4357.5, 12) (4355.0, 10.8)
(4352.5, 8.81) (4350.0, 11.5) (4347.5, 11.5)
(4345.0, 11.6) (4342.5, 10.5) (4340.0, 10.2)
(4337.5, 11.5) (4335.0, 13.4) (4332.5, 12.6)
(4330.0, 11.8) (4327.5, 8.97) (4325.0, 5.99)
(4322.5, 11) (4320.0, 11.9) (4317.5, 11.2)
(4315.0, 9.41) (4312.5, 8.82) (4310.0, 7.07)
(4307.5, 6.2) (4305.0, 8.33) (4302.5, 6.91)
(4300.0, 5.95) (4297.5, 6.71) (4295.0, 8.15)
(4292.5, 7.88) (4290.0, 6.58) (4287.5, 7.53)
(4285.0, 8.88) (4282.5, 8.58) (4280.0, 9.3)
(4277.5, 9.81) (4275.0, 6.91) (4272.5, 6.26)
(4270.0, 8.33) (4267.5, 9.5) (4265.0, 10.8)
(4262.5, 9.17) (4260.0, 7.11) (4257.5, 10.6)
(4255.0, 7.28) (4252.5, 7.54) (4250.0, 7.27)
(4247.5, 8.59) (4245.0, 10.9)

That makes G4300 6.5 Ang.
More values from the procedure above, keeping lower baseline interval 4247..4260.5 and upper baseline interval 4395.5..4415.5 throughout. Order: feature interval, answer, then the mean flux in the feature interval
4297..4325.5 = 2.1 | 8.39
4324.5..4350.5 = -4.1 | 11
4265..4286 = -0.3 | 8.58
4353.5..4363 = -1.4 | 11.2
